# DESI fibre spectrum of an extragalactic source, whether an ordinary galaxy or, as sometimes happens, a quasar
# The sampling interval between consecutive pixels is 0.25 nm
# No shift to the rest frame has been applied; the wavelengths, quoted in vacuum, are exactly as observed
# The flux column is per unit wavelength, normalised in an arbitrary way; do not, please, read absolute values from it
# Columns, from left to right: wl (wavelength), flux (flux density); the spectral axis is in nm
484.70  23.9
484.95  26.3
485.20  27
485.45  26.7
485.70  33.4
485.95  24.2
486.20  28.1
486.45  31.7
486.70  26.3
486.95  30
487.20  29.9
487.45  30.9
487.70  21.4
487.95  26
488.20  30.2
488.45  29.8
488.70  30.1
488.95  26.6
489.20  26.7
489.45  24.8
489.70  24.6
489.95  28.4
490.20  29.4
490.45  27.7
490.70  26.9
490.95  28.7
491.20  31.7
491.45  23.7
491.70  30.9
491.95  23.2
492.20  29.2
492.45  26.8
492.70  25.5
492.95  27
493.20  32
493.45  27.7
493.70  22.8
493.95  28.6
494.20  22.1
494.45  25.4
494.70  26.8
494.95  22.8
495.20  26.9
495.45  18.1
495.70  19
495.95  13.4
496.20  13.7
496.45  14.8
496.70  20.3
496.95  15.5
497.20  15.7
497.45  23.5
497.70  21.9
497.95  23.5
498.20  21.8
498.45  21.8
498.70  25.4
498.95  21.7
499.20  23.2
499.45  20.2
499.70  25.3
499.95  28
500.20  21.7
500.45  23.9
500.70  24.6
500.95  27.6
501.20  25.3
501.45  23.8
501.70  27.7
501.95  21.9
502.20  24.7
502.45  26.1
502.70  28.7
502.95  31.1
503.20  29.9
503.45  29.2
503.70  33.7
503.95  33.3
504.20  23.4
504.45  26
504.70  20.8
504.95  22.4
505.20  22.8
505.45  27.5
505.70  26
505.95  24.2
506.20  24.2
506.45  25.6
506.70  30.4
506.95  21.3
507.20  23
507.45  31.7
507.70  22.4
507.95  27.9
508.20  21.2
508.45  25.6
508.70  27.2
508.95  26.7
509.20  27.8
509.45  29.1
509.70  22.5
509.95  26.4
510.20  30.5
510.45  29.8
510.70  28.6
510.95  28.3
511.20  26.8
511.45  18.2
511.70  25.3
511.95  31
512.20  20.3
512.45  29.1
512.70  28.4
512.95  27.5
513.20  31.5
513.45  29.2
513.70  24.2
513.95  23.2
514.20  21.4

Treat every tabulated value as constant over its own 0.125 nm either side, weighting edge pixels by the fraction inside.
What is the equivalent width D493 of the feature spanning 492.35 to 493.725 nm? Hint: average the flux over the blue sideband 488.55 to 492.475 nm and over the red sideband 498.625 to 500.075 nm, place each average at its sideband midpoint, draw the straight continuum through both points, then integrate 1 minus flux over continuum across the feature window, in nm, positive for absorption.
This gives -0.04 nm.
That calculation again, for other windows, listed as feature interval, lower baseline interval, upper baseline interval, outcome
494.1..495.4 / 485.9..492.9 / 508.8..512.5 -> 0.14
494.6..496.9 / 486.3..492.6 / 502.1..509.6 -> 0.67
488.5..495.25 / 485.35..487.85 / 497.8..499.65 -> -0.30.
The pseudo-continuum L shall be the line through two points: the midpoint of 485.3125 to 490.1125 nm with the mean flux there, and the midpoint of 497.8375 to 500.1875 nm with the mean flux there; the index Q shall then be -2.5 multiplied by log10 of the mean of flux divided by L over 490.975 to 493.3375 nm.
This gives -0.07 mag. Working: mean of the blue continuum 27.9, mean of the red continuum 23.4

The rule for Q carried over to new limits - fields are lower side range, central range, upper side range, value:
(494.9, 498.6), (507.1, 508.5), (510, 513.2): -0.01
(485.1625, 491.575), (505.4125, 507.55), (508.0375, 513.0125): 0.04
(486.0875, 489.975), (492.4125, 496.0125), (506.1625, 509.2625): 0.12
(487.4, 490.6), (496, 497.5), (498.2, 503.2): 0.47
